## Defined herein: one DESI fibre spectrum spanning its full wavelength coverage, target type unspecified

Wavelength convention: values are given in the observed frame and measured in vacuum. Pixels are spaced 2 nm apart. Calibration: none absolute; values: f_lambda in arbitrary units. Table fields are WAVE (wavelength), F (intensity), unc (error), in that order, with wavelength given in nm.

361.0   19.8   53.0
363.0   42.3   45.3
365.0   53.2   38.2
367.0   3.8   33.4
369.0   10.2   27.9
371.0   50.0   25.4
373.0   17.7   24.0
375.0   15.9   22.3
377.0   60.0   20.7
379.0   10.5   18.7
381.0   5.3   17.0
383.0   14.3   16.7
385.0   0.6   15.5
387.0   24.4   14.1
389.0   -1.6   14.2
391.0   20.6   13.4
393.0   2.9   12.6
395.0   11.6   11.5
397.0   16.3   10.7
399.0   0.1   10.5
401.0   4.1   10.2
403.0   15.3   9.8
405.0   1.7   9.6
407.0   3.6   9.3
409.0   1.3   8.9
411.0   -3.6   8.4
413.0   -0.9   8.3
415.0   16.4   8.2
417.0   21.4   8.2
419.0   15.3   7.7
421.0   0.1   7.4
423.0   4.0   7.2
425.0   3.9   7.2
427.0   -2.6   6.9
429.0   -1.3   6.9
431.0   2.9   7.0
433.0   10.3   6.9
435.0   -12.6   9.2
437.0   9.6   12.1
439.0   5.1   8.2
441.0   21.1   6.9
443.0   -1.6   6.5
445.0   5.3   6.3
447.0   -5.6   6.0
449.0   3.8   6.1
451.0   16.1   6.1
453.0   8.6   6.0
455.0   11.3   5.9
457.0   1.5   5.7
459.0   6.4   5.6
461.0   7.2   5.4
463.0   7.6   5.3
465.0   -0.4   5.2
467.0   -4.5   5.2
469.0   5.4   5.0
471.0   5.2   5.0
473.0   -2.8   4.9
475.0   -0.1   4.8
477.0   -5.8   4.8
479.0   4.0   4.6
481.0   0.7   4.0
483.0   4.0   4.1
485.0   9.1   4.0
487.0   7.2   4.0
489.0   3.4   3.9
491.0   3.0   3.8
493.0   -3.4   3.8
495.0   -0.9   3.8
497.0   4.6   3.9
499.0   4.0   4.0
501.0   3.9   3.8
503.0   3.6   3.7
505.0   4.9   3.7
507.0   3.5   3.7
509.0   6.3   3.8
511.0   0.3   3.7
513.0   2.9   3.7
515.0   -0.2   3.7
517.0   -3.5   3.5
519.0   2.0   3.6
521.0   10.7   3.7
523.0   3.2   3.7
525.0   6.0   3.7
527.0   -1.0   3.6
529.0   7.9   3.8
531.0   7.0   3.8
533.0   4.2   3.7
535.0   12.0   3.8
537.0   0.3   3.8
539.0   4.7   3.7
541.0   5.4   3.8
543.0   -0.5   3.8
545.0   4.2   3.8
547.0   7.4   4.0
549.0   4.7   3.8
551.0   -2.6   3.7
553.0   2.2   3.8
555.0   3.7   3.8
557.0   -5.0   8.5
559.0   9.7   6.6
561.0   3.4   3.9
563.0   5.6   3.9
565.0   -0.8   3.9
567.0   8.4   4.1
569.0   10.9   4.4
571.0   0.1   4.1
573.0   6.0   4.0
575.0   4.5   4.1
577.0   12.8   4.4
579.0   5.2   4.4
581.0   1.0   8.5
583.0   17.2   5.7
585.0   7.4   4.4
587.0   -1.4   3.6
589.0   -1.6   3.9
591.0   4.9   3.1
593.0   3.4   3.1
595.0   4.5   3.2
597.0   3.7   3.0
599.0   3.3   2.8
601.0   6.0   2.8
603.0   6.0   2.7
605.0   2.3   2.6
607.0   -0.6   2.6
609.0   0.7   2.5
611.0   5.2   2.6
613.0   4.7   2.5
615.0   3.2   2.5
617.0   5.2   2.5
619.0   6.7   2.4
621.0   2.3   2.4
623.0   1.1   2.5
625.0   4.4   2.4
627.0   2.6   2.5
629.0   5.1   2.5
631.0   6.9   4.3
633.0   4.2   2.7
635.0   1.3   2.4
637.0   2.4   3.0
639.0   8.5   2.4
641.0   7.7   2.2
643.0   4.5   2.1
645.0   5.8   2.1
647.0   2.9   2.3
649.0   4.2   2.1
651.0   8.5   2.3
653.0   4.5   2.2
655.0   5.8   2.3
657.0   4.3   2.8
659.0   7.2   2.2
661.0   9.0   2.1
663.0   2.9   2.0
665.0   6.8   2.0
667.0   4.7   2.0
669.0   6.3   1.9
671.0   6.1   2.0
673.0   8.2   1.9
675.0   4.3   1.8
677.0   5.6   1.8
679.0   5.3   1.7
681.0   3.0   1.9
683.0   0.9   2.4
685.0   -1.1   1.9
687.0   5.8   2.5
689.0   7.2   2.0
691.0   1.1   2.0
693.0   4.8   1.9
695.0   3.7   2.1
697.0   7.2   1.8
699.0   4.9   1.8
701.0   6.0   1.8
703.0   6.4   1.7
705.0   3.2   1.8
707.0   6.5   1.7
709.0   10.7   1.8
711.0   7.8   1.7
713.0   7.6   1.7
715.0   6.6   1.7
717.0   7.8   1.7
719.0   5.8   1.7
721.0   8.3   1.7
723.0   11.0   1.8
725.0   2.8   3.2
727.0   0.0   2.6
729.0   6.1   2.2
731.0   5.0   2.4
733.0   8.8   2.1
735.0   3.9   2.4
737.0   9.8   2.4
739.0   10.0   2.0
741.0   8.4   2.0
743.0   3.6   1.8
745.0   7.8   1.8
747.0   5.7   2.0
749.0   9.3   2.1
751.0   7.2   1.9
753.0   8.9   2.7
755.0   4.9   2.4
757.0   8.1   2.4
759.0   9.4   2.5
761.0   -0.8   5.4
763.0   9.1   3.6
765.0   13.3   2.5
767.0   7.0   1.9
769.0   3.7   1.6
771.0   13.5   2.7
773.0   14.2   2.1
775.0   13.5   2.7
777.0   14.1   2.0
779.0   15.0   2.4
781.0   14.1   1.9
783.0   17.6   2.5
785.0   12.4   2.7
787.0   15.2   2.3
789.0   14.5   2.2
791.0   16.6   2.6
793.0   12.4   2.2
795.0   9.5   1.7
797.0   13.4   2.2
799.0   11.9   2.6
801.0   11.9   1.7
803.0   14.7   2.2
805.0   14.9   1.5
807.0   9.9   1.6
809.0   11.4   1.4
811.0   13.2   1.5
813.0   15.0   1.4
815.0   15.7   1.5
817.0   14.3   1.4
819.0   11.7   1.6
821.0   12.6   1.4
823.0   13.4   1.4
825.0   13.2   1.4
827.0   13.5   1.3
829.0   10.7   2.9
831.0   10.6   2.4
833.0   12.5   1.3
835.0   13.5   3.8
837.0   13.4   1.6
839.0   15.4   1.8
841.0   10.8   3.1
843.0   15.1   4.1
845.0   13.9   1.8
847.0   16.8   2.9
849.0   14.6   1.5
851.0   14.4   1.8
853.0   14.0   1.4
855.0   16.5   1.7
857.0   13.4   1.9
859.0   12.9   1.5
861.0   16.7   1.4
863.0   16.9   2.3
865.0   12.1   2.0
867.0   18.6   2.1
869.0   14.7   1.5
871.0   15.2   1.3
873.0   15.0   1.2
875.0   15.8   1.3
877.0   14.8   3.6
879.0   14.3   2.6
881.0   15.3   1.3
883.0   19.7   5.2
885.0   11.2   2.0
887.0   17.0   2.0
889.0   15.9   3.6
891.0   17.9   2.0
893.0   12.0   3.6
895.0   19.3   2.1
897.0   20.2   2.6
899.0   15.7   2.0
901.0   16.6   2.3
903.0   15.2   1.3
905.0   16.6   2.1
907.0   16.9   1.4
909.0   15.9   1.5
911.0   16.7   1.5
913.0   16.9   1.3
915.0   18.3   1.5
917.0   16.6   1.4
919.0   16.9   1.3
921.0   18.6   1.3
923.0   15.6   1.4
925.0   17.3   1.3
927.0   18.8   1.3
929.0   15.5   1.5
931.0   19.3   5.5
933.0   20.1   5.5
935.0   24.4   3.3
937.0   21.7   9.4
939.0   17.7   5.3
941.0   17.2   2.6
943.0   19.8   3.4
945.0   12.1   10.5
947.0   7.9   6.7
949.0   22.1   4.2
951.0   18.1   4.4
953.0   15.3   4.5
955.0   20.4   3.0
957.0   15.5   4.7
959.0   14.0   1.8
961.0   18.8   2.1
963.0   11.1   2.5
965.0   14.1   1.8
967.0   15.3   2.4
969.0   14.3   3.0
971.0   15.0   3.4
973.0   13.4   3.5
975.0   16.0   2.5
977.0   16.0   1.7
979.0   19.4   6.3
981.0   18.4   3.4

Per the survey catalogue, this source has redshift 0.94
